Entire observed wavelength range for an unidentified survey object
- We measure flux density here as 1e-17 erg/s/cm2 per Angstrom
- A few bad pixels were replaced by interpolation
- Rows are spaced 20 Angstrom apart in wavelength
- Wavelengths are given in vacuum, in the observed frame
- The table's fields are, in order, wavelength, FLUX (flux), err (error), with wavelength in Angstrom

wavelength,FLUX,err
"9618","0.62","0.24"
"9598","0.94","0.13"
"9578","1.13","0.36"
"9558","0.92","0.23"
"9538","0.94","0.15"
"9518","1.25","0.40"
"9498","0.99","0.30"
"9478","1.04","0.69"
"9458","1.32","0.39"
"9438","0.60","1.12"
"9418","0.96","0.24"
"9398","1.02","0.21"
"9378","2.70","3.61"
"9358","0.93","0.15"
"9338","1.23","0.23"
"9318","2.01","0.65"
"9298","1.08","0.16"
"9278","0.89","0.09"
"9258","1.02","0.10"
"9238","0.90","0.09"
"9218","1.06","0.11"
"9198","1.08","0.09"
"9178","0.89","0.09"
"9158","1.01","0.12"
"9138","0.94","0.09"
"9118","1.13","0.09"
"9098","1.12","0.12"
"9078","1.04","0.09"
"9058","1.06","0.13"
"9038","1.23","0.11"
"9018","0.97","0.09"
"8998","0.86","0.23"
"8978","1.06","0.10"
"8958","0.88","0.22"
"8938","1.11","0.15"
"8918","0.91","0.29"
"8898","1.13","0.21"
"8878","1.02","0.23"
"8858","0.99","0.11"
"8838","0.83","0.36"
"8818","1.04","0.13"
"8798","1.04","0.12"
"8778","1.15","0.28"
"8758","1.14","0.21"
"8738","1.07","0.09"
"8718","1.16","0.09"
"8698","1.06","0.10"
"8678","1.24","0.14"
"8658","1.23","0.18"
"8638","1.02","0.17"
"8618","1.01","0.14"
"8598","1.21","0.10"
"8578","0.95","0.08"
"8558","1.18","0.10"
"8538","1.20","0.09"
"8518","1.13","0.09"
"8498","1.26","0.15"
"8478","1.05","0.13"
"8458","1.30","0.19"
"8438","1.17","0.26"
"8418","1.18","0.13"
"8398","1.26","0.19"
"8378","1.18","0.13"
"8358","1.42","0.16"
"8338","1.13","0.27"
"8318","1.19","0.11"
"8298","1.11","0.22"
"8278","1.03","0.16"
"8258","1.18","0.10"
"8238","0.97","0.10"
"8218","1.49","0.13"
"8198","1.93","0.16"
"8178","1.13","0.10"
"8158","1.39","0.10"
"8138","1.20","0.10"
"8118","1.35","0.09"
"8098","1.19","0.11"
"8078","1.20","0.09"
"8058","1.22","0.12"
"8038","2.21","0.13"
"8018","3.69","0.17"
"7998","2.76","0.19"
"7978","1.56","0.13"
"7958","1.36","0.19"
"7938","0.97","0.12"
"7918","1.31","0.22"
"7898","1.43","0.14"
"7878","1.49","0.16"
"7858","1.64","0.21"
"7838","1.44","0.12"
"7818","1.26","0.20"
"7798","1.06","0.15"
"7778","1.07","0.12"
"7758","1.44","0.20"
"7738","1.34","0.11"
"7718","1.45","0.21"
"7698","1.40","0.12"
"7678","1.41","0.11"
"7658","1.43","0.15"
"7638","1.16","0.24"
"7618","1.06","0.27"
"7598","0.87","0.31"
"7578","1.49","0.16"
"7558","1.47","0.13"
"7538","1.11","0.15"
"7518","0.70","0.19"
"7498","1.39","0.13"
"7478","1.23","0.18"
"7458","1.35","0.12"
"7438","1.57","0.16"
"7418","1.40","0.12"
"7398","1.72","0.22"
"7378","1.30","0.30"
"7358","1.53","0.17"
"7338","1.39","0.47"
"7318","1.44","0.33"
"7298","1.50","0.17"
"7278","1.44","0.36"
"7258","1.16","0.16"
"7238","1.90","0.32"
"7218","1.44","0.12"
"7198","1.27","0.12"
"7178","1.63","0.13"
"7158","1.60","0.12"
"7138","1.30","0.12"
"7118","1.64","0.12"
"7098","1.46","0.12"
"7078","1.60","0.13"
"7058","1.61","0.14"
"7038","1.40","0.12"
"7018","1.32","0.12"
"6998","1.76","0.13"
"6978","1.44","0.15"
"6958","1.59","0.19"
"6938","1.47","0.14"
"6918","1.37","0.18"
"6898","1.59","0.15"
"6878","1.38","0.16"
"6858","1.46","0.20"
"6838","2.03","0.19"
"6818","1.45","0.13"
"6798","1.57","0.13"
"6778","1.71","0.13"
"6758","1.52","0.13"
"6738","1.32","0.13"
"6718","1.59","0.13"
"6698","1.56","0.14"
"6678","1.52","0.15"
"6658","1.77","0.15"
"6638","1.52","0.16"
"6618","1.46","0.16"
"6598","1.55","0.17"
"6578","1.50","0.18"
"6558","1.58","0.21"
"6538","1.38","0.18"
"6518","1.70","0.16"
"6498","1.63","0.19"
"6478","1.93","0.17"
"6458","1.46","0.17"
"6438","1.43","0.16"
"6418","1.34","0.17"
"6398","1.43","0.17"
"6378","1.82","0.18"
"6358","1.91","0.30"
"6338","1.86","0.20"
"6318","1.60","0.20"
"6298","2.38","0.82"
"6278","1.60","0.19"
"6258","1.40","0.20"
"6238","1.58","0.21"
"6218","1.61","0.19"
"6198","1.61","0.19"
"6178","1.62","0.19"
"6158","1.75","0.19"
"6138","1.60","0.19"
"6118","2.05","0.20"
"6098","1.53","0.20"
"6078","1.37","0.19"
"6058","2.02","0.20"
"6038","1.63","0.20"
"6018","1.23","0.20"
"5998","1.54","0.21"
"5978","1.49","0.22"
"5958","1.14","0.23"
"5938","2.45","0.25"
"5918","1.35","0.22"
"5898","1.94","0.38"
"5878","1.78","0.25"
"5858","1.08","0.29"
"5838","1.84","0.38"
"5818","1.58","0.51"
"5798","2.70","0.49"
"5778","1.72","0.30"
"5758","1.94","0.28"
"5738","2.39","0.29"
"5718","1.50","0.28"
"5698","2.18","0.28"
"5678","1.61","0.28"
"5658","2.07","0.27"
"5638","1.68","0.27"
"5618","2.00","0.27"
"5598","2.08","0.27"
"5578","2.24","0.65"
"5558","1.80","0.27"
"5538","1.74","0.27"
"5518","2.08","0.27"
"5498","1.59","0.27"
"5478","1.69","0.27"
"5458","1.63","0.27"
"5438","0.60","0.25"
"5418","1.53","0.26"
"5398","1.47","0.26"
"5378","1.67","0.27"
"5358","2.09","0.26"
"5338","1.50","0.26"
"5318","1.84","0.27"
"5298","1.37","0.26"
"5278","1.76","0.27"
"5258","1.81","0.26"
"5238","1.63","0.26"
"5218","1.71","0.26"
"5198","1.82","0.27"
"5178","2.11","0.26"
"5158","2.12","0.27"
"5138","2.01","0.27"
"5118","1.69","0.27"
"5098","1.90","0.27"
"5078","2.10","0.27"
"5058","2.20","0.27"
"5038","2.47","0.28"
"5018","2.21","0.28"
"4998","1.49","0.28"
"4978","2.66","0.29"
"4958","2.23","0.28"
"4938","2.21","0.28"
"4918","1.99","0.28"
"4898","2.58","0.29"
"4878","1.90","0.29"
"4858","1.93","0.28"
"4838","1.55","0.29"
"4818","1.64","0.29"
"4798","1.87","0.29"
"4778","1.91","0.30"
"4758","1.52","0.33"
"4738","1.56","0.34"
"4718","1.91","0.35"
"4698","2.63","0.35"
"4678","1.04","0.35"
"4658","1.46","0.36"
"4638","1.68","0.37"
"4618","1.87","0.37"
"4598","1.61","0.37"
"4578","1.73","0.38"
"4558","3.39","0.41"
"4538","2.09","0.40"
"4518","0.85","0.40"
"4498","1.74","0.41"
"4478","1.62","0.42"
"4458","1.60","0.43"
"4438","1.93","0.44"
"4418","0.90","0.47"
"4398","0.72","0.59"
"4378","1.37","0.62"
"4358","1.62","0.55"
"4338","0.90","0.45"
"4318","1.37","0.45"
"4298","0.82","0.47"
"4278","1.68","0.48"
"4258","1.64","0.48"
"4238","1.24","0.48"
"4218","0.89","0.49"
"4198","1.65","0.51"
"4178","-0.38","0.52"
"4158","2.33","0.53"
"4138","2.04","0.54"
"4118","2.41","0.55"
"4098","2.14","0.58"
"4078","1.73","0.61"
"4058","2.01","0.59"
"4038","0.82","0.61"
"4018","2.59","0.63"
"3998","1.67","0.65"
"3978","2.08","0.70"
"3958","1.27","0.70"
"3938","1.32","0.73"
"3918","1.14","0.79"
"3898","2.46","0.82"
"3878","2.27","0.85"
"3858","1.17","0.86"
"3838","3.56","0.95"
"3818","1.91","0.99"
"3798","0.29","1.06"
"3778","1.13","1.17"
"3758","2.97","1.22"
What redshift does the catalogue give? 0.220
